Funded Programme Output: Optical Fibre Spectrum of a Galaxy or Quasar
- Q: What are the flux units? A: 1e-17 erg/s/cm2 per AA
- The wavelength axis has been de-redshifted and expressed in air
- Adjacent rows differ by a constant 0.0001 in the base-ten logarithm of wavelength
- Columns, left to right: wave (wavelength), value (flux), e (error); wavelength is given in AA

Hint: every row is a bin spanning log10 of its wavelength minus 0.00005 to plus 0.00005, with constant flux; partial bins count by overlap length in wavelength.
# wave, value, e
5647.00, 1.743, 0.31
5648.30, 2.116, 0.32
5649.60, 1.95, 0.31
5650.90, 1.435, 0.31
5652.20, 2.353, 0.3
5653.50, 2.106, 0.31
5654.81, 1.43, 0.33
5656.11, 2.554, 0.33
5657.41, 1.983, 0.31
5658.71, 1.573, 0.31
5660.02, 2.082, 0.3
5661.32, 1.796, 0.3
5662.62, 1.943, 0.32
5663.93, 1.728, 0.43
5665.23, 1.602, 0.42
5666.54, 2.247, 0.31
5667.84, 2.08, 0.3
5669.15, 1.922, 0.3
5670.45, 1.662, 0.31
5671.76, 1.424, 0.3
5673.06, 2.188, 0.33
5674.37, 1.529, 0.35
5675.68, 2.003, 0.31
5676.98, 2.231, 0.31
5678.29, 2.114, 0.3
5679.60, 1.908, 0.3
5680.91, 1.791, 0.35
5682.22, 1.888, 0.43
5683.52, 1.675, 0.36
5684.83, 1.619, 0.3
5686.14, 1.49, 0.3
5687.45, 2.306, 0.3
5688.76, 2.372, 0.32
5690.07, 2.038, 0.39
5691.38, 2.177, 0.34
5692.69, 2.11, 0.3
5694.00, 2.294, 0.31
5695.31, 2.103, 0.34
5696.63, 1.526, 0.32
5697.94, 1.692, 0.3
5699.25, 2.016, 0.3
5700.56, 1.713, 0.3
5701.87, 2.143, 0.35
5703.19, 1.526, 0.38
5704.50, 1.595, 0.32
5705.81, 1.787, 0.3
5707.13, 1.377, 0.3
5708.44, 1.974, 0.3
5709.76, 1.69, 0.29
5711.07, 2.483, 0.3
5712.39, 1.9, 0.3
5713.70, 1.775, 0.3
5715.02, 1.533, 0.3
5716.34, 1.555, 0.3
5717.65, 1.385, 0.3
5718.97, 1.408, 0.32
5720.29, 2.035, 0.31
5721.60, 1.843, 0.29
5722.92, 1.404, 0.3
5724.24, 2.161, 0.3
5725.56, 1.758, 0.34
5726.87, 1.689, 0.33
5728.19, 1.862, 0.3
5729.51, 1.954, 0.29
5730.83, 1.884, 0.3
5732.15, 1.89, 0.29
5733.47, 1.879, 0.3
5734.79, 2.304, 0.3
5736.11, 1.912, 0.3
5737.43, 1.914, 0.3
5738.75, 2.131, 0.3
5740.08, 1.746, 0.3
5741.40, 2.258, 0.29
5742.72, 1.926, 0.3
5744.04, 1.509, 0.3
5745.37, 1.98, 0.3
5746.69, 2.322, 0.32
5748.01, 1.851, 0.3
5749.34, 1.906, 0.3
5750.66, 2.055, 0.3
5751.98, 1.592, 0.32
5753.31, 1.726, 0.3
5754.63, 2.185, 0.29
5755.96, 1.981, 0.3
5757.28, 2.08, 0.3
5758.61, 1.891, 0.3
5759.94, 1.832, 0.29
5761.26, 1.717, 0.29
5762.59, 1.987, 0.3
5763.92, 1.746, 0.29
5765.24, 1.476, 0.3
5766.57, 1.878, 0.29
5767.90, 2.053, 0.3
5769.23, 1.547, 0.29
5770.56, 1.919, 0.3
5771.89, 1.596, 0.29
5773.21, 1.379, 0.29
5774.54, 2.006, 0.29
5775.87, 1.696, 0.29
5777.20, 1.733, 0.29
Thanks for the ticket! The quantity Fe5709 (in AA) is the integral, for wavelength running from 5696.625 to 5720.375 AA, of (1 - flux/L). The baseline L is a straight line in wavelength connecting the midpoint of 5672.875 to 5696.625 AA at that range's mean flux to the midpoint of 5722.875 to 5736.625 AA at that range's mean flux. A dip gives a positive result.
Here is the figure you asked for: 2.4 AA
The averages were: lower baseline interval 1.97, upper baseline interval 1.9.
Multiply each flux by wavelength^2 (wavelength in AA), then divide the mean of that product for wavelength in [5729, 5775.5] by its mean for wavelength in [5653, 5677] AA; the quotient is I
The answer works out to 1.0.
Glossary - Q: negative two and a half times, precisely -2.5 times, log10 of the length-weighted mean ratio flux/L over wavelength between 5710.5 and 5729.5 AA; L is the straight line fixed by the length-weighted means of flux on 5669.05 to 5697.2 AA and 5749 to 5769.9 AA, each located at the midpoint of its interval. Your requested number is 0.07 mag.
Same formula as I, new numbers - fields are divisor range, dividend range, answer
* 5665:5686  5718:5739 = 1.02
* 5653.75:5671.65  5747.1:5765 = 1.03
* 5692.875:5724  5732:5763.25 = 1.10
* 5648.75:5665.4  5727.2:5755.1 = 1.05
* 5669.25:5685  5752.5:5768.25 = 1.04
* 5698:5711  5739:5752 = 1.10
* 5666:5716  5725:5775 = 1.01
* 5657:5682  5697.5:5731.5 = 0.96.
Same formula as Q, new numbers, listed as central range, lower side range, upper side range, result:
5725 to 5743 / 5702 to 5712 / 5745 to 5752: -0.01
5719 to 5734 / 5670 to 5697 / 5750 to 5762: 0.05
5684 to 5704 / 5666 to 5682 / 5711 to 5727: -0.05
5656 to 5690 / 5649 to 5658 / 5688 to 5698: 0.06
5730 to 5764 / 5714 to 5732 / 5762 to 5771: -0.10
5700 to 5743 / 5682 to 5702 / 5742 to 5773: 0.04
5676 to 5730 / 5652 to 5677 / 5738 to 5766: 0.03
